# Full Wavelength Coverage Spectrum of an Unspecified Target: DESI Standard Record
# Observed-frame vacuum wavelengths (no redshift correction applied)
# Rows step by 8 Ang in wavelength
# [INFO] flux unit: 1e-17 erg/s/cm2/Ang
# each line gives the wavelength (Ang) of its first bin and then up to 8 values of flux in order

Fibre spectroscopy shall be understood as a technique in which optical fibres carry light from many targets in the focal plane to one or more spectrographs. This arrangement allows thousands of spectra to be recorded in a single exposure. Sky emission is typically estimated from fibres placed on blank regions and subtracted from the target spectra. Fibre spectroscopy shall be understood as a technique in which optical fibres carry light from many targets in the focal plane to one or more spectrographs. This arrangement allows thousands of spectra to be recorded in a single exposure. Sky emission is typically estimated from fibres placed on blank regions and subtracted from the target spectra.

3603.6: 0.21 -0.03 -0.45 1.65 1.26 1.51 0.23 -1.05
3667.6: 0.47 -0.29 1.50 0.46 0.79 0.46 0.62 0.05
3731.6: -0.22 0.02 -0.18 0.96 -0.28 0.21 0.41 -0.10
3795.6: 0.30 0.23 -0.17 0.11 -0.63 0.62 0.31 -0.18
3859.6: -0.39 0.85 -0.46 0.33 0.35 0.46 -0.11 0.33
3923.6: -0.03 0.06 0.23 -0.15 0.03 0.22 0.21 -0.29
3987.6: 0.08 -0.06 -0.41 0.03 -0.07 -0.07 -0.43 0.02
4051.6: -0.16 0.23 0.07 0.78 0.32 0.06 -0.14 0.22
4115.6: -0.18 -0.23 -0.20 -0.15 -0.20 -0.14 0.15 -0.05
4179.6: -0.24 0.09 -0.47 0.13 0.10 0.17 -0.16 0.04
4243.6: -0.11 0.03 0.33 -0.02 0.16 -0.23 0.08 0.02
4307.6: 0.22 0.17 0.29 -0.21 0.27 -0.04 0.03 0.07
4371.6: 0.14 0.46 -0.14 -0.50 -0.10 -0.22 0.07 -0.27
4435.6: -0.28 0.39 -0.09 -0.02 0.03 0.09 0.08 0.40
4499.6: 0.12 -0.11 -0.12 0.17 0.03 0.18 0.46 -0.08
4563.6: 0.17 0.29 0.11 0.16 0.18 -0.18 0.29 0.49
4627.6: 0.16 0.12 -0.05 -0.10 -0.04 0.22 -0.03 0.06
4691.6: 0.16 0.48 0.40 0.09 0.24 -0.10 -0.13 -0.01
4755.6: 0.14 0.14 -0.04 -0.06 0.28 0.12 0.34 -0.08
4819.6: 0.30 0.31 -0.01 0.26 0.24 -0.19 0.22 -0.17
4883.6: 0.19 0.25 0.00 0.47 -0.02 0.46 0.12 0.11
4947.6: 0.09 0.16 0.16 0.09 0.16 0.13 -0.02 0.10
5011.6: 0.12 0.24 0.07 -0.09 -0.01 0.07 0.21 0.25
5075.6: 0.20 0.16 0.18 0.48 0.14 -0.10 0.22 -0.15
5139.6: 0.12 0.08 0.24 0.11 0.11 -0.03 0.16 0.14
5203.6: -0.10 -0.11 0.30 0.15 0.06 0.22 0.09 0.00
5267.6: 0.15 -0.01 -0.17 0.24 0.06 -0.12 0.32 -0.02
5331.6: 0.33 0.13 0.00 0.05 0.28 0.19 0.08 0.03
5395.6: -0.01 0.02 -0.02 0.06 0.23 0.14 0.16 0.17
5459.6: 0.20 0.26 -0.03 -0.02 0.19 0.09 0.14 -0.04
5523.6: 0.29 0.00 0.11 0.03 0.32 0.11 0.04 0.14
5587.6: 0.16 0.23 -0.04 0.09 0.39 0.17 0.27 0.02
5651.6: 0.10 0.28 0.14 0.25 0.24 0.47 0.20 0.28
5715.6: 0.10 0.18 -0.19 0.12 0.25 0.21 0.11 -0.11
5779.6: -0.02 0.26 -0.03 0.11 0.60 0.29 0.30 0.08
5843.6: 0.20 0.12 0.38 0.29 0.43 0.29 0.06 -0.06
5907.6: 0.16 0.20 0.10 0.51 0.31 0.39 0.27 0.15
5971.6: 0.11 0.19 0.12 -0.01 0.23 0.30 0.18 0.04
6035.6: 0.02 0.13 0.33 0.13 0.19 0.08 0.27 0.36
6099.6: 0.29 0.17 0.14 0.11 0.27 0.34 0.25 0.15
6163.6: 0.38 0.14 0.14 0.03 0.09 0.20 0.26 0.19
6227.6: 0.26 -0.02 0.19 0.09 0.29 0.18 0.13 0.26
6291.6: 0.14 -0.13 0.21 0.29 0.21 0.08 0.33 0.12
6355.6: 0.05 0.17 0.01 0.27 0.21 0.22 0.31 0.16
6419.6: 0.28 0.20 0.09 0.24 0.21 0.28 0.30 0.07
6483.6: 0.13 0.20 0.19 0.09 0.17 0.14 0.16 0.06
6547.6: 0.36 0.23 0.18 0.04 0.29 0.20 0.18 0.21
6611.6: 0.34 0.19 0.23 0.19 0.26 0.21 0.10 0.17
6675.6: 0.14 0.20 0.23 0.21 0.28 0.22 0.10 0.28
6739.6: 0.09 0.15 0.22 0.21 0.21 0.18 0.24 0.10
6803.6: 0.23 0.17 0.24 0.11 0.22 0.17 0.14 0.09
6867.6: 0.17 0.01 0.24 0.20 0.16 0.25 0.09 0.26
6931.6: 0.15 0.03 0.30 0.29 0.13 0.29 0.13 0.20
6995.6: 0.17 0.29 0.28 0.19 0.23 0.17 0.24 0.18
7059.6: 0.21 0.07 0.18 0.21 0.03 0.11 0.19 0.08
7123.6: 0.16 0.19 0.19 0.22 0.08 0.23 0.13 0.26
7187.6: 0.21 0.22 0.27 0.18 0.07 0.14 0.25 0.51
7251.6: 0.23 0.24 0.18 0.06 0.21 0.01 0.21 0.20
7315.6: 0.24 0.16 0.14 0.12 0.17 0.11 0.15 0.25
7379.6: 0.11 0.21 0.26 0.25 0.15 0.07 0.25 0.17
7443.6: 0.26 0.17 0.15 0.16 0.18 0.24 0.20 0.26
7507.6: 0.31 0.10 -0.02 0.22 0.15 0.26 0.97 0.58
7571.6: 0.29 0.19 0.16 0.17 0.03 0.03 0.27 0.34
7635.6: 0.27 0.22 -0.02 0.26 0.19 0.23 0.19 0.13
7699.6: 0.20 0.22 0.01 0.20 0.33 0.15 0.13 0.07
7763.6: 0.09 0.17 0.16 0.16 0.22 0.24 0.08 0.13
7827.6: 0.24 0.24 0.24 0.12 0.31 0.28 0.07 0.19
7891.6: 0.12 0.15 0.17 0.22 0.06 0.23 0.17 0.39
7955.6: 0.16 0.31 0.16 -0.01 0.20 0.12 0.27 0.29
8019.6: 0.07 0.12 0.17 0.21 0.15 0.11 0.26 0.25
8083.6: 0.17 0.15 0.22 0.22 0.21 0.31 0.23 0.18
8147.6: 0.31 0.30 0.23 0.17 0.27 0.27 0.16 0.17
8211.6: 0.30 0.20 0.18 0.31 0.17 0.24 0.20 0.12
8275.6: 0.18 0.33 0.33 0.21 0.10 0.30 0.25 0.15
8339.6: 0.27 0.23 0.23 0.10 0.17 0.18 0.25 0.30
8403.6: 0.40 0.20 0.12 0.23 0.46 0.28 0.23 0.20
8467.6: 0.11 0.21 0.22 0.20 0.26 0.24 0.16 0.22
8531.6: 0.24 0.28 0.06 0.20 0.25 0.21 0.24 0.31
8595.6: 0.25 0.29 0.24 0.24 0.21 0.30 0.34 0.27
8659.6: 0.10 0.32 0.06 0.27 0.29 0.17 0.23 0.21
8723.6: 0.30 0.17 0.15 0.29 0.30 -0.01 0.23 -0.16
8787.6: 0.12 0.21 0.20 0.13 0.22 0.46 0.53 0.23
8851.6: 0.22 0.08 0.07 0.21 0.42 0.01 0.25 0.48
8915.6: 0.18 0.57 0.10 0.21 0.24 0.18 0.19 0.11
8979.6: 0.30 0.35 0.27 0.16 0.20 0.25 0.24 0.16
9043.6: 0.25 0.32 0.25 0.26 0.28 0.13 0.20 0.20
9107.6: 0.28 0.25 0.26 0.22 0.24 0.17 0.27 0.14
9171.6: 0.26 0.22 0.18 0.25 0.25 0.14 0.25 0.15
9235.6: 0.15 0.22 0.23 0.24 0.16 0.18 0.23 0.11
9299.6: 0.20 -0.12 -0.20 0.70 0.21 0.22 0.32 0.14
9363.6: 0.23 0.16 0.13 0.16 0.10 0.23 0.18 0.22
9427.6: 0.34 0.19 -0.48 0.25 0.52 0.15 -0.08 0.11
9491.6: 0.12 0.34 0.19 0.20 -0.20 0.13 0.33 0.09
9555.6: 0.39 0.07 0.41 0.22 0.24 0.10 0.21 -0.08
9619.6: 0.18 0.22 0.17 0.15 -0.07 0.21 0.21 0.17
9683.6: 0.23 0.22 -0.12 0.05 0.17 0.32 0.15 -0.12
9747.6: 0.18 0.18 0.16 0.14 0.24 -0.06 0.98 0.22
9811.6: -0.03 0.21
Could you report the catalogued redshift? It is 1.027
